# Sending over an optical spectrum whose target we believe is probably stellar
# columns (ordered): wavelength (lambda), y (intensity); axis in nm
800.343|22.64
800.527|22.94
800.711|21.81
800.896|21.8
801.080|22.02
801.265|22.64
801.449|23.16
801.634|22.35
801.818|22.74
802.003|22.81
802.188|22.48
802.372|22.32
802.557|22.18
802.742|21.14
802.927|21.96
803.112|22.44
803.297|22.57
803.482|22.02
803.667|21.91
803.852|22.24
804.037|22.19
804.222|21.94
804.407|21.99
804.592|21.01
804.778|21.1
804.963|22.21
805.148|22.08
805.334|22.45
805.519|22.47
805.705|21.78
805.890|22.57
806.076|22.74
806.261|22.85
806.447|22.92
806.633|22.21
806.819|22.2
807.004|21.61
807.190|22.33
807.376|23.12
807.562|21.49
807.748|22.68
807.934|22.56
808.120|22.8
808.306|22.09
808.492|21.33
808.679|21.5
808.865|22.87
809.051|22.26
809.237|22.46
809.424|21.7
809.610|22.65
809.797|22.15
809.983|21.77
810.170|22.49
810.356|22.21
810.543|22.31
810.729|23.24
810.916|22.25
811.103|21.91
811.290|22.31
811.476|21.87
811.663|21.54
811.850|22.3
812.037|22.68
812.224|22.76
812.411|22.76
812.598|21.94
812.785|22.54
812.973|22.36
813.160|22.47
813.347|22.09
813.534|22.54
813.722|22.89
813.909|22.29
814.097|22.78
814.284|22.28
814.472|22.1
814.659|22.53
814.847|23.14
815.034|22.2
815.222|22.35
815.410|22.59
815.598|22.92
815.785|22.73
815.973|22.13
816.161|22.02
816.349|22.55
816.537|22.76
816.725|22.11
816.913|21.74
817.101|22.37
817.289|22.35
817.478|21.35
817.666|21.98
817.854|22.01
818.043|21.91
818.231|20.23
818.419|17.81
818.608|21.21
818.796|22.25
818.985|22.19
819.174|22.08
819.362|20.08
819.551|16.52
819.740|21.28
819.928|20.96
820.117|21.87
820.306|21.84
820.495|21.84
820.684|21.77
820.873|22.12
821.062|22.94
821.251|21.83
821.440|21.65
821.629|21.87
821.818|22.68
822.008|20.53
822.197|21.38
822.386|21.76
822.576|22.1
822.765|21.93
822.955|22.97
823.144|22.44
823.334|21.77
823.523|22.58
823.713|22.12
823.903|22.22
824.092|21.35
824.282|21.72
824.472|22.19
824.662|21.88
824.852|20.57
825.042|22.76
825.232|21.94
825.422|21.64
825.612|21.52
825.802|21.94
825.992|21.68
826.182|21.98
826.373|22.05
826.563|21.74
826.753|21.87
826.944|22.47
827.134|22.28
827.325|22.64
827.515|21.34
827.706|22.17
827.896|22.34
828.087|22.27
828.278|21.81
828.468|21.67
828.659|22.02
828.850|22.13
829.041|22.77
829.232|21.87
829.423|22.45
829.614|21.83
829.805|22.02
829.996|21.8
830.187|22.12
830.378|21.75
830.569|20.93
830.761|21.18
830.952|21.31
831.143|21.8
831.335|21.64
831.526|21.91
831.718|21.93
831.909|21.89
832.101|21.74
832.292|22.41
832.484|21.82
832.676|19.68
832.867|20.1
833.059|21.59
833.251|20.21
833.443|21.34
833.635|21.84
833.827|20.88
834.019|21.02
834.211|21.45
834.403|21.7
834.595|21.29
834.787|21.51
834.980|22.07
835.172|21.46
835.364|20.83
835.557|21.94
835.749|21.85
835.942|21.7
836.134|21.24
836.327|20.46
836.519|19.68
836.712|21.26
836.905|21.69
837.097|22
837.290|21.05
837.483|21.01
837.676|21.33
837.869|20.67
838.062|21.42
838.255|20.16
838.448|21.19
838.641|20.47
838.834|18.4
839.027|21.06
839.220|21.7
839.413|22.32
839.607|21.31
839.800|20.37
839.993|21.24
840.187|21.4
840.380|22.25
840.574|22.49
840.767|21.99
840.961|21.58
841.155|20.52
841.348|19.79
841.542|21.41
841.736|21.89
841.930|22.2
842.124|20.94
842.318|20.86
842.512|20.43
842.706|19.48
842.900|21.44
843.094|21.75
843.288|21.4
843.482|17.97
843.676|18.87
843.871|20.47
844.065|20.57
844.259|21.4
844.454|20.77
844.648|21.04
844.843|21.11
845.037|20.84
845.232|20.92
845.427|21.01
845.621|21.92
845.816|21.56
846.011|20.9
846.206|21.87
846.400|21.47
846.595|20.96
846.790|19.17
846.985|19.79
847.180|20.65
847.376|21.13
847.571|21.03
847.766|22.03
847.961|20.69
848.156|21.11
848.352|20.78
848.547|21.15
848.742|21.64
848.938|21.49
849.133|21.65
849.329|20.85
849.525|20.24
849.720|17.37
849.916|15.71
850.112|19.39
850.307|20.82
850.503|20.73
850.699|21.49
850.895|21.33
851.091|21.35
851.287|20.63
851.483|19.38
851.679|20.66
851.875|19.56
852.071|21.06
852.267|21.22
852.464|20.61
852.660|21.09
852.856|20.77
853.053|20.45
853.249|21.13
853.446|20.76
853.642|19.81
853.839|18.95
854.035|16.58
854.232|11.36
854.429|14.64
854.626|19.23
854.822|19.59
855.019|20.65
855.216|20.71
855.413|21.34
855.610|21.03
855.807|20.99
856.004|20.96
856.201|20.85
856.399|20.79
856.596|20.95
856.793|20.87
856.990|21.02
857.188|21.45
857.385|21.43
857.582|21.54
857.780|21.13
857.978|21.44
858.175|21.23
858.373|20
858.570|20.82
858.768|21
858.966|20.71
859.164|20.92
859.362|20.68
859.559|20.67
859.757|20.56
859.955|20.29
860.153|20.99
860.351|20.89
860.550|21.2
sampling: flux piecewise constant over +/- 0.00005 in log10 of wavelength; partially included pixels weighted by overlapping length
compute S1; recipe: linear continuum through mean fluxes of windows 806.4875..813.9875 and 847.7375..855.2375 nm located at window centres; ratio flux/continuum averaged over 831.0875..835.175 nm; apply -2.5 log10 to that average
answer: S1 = -0.02 mag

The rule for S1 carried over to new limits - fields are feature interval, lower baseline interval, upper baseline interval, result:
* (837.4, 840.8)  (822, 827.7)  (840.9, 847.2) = -0.002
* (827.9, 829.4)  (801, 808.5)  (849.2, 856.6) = -0.052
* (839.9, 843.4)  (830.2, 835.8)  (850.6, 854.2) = -0.020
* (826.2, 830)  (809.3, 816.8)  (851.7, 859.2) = -0.023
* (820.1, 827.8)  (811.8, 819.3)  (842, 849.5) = -0.008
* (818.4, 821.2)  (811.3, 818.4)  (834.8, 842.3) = 0.040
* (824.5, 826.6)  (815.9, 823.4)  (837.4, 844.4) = -0.019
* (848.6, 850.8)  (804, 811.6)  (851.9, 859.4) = 0.018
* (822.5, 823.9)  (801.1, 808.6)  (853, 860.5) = -0.037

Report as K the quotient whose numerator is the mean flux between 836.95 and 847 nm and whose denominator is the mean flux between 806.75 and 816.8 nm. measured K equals 0.94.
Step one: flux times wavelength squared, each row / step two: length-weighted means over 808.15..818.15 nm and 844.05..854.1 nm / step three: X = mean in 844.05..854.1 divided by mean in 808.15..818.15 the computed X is 1.01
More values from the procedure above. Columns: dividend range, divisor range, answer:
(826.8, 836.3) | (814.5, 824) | 1.02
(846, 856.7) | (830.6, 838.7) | 0.99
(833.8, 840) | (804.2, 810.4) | 1.02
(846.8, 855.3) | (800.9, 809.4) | 1.01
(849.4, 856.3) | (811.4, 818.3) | 0.97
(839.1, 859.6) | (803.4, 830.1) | 1.01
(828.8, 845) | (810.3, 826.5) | 1.01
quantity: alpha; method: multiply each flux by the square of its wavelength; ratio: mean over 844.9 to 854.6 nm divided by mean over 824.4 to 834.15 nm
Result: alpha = 1.0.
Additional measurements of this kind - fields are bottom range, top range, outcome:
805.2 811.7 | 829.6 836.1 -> 1.02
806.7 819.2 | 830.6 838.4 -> 1.01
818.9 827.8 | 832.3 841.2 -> 1.01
